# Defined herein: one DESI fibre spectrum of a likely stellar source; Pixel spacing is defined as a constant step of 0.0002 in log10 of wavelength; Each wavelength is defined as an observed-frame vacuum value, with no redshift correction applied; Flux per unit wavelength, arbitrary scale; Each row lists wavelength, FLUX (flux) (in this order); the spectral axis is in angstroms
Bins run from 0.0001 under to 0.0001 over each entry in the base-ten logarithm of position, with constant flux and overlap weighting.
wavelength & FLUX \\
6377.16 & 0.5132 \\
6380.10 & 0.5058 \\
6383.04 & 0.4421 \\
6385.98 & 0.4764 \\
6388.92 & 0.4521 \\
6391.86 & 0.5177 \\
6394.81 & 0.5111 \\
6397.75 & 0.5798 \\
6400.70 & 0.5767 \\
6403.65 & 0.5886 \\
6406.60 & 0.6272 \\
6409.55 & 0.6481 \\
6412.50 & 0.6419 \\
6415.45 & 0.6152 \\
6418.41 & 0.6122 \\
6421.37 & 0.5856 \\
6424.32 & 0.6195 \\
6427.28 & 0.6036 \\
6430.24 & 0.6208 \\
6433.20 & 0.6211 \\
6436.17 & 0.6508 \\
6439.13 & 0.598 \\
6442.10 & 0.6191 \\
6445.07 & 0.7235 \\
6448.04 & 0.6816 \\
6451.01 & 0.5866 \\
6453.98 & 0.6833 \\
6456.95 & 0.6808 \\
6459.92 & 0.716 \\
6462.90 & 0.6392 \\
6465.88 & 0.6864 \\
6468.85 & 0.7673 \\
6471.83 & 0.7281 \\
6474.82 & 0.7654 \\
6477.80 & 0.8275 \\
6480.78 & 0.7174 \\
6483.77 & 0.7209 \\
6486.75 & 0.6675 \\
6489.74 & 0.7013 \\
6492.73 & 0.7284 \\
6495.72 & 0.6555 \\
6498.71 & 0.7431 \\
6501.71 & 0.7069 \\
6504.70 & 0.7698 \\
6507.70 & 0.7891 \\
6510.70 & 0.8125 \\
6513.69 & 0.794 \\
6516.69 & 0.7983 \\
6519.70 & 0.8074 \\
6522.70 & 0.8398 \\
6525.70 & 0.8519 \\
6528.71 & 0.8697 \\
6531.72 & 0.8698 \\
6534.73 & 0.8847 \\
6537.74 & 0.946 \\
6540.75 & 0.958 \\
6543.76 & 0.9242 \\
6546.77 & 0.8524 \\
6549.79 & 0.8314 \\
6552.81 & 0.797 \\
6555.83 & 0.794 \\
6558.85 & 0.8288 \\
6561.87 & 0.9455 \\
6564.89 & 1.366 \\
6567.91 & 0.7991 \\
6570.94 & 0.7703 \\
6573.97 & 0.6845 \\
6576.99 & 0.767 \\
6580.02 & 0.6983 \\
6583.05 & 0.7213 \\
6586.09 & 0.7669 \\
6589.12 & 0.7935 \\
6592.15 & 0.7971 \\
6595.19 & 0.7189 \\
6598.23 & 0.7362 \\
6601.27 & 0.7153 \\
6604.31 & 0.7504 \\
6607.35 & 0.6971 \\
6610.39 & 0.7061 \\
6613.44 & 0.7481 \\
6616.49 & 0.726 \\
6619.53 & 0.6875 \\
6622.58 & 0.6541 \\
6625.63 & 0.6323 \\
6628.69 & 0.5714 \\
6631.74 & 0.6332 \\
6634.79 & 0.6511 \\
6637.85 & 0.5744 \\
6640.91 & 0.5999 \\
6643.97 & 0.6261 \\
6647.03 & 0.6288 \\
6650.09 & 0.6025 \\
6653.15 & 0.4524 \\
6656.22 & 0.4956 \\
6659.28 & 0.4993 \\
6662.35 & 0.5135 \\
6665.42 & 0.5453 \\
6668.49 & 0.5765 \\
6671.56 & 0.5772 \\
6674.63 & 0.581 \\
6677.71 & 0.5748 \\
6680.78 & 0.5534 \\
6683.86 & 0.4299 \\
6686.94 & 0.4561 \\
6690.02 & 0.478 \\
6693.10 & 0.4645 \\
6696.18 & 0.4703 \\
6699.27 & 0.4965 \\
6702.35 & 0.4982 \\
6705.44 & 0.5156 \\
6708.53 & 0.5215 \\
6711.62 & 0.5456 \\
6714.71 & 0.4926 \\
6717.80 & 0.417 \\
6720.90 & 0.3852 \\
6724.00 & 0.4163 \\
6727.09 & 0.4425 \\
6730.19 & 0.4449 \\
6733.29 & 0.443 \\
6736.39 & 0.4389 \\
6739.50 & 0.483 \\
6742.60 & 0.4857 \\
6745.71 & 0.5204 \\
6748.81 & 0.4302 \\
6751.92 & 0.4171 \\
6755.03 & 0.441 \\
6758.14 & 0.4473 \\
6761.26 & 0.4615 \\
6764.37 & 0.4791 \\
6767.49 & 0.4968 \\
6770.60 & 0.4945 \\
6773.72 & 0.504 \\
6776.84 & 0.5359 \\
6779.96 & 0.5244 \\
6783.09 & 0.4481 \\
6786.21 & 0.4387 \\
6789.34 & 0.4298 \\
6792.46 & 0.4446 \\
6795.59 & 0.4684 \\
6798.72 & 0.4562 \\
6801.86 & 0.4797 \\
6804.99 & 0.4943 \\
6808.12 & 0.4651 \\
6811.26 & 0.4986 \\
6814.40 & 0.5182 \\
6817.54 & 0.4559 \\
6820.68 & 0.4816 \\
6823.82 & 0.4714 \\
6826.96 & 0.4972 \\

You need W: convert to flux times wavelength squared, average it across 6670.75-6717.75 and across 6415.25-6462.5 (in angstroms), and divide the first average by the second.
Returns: 0.9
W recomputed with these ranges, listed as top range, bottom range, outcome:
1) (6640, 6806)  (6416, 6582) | 0.69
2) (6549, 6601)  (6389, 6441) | 1.42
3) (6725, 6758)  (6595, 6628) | 0.67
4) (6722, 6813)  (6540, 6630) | 0.63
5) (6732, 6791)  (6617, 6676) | 0.83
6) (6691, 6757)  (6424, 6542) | 0.68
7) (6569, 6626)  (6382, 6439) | 1.33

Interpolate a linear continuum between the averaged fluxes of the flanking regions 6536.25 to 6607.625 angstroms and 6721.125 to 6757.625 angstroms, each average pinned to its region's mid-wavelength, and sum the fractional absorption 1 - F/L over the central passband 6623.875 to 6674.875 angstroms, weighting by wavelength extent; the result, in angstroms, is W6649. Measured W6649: 5.86 angstroms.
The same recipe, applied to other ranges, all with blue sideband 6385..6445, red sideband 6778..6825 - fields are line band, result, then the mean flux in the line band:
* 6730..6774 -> 2.0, 0.465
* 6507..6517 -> -4.2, 0.8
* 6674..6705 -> 0.5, 0.498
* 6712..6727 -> 1.8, 0.438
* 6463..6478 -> -4.2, 0.738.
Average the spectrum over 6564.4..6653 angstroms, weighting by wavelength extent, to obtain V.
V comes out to 0.706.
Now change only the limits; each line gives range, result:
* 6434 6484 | 0.692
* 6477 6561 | 0.804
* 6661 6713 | 0.517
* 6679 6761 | 0.467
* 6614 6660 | 0.607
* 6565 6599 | 0.776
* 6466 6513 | 0.74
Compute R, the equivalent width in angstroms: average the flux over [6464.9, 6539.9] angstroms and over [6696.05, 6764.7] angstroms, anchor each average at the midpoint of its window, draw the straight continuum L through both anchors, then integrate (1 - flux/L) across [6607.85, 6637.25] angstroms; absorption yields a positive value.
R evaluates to -2.5 angstroms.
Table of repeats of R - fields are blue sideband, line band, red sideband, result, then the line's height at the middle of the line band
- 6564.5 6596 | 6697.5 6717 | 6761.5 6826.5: 3.1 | 0.605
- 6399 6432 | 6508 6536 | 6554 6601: -3.5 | 0.742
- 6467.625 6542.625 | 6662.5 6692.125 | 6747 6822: 3.3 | 0.594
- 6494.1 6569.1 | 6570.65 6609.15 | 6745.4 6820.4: 1.2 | 0.762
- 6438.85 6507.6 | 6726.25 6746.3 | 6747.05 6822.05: 1.7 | 0.508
